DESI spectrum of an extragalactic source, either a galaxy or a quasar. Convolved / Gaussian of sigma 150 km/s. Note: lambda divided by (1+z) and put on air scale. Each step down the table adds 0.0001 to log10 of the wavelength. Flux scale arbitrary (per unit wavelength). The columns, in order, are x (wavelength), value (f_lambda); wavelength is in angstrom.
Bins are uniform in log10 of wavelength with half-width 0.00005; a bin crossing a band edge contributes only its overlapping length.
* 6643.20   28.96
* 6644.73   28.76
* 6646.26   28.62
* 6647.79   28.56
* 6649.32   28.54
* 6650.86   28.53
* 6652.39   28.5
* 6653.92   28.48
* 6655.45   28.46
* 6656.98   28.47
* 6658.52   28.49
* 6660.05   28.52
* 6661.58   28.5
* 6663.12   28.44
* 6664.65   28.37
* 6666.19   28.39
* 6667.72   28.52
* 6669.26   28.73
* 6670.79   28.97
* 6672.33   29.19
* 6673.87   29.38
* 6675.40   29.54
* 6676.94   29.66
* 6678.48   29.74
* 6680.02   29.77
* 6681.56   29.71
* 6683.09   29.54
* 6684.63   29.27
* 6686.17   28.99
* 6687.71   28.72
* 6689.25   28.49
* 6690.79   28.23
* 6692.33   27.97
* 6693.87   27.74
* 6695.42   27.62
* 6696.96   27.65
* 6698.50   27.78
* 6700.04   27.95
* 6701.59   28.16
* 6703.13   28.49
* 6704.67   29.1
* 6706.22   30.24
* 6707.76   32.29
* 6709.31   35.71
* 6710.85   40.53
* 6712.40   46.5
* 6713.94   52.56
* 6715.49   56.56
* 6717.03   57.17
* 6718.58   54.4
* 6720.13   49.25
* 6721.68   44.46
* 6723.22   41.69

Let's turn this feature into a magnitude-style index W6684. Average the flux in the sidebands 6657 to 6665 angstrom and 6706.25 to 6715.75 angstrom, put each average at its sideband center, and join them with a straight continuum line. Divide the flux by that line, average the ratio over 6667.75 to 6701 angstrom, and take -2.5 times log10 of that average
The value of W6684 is 0.20 mag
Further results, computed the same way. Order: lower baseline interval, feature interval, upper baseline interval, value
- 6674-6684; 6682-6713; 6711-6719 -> 0.323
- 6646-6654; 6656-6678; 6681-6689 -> 0.002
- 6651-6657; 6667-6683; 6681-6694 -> -0.024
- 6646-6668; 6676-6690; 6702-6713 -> 0.077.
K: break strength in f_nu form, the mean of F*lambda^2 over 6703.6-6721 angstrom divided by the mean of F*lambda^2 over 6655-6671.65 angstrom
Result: 1.56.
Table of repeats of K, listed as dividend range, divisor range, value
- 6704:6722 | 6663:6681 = 1.54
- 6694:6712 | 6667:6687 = 1.06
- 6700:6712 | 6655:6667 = 1.15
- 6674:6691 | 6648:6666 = 1.04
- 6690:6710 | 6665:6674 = 1.02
